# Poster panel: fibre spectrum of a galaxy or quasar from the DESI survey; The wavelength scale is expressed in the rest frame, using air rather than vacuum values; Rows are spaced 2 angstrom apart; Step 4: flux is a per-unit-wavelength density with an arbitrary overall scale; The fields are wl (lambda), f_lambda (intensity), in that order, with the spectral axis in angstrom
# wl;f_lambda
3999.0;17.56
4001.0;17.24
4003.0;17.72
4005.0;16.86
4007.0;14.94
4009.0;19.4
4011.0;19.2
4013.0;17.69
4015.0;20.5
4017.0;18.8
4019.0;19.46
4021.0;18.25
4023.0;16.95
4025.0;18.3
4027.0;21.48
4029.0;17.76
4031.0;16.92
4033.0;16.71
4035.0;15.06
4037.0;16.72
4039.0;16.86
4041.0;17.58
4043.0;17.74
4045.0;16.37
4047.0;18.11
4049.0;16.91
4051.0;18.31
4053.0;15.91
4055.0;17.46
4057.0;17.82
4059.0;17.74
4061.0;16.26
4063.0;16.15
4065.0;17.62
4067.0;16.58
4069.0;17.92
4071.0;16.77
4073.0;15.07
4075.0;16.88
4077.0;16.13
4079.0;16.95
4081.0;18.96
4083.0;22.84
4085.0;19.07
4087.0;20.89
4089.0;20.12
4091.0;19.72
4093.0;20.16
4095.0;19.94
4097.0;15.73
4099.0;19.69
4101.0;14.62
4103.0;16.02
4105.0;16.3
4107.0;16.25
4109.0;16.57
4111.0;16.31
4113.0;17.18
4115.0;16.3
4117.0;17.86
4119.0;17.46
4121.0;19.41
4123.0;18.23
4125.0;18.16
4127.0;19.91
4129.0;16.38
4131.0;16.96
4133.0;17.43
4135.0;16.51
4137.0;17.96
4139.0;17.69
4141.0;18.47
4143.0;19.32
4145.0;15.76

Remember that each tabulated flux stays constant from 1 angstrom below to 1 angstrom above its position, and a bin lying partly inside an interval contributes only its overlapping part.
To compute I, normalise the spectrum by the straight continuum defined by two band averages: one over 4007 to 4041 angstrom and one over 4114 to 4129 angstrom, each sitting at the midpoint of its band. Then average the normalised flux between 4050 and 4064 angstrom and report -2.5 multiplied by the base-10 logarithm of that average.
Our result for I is 0.058 mag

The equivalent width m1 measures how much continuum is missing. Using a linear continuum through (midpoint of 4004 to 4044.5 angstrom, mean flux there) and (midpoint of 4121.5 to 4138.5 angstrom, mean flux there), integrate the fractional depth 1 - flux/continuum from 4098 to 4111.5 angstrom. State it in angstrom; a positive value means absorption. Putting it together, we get 0.9 angstrom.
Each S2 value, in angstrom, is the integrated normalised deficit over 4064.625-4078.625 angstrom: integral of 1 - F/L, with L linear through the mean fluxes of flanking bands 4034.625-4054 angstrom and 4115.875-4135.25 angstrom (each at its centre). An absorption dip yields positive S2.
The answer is 0.5 angstrom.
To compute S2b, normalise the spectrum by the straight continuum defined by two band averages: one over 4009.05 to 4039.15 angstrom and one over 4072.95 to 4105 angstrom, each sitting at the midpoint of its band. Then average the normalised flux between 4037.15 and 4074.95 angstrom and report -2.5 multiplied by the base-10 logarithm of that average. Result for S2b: 0.072 mag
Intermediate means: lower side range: 18.1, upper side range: 18.3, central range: 17.1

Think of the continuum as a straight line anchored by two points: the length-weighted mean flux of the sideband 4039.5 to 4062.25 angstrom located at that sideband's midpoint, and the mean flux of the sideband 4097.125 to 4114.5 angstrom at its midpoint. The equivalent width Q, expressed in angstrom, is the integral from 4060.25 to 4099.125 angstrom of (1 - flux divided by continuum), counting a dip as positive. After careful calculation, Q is -2.90 angstrom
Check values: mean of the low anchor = 17.3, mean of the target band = 18.2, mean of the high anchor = 16.6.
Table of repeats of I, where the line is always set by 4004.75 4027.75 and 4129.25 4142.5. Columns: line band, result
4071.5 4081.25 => 0.09 mag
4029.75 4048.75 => 0.09 mag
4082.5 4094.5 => -0.14 mag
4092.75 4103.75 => 0.02 mag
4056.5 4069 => 0.06 mag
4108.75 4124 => 0.01 mag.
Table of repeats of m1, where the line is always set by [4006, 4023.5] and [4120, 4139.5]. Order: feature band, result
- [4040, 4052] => 0.49 angstrom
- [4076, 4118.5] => 0.11 angstrom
